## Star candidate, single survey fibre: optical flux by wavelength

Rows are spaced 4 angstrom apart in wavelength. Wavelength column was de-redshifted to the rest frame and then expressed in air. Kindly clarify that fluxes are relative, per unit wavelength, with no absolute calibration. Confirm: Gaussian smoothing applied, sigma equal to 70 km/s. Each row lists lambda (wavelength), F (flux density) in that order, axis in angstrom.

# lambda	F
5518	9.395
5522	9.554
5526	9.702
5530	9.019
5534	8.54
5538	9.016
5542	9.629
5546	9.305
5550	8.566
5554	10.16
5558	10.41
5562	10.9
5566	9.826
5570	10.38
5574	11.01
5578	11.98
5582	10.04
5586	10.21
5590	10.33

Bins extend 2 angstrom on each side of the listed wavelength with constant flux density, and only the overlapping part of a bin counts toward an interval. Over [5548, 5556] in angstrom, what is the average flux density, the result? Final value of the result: 9.36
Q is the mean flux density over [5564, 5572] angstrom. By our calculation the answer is 10.1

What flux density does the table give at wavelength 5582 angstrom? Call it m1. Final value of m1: 10.04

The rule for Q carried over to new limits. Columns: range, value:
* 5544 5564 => 9.87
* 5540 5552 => 9.17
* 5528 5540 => 8.86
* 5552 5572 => 10.3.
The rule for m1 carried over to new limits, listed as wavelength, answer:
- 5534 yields 8.54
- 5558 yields 10.41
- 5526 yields 9.702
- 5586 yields 10.21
